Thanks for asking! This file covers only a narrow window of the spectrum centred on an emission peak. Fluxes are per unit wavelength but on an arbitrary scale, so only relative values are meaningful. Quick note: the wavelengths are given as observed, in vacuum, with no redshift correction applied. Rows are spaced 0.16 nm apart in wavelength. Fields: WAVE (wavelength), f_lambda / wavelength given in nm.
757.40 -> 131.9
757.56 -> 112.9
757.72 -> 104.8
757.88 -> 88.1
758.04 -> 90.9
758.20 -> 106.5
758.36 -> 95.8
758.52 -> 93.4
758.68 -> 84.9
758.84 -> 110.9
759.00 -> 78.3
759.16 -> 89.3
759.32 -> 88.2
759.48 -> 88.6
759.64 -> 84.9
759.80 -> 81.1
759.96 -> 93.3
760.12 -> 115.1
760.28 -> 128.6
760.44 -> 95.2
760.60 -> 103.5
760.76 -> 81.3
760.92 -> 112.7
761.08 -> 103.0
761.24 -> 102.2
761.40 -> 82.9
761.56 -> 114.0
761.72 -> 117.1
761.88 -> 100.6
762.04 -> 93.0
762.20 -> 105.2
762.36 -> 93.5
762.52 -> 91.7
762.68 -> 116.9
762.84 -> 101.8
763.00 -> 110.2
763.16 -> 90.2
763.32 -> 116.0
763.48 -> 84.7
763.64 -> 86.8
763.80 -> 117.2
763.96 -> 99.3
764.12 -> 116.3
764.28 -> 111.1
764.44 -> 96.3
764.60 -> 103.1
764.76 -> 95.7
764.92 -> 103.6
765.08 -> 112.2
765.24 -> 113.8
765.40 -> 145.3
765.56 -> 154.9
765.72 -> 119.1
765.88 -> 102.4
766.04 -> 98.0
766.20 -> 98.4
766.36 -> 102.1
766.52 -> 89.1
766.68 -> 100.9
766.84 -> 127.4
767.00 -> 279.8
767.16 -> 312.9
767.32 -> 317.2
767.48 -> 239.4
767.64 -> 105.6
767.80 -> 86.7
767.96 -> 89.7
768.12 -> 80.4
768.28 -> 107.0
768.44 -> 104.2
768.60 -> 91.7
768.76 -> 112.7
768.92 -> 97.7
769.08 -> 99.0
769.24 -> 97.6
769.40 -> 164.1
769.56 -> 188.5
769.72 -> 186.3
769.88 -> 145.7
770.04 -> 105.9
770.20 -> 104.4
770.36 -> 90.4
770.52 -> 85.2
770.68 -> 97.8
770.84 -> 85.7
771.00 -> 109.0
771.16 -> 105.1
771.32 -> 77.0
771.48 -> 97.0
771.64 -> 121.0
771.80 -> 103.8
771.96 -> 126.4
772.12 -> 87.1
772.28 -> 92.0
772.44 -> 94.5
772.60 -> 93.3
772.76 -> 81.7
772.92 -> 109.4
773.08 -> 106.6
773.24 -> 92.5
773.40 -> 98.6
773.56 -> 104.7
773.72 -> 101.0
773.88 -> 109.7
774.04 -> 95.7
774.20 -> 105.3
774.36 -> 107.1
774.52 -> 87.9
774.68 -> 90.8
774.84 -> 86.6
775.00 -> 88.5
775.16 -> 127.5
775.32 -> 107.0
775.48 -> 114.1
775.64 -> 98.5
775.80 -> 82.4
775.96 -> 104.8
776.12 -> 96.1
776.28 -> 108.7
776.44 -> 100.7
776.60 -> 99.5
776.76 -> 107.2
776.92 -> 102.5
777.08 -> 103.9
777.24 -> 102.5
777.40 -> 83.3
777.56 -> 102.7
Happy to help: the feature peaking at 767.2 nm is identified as H-alpha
